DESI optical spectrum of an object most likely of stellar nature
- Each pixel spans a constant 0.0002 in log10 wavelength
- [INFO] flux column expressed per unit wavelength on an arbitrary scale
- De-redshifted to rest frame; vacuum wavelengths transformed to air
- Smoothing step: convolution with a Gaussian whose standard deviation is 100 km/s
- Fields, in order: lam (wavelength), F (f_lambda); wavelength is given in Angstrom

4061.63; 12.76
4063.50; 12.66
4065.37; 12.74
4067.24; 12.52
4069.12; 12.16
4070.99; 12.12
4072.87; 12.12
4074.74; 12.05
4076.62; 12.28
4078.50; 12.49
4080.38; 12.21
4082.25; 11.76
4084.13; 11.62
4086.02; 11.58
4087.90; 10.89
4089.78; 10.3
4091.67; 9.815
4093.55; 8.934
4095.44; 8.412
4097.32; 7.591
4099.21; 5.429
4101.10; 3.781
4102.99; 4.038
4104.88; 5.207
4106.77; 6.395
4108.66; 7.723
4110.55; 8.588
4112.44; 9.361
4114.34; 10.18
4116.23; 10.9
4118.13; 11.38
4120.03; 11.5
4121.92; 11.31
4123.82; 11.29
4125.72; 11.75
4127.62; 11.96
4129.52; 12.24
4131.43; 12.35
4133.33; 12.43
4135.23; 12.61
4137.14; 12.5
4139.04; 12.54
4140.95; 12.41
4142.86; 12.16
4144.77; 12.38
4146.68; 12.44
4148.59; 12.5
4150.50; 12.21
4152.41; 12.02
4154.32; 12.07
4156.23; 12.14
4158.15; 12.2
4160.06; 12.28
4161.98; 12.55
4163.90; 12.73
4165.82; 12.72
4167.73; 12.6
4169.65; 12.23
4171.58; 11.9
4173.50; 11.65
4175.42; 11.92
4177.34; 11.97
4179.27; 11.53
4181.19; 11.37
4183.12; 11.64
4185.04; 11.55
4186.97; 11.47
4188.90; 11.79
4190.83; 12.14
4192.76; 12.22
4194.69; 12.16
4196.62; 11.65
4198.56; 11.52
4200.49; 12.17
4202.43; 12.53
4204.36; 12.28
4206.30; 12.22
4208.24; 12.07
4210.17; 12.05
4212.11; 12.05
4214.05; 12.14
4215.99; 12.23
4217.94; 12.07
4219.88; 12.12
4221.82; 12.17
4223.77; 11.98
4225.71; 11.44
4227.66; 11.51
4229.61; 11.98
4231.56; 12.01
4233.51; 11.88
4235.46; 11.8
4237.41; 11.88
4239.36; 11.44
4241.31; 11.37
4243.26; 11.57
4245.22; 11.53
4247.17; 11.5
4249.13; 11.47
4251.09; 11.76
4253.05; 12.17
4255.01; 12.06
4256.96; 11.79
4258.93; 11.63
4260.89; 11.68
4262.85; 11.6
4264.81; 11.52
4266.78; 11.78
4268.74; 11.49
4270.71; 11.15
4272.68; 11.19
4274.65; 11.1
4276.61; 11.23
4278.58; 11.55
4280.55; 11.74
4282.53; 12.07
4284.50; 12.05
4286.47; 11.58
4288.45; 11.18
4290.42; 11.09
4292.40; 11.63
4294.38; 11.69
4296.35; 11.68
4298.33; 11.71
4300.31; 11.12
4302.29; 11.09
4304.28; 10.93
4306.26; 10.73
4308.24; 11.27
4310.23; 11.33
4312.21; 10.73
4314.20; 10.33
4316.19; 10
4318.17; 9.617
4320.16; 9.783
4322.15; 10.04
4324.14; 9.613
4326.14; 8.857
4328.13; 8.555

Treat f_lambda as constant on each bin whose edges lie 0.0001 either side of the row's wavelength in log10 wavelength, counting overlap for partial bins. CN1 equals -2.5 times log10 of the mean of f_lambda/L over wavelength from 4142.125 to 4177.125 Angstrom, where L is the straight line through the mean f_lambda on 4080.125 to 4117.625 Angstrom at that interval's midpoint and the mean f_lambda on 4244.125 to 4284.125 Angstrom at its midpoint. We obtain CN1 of -0.25 mag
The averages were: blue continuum 8.7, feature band 12.3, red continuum 11.6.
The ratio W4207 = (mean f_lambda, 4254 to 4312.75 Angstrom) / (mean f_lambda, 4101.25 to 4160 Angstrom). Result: 1.1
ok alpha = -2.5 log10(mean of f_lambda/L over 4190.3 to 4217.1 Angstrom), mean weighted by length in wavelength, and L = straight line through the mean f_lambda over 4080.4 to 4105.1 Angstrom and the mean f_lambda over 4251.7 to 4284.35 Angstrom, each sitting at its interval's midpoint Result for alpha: -0.15 mag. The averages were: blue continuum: 8.64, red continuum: 11.6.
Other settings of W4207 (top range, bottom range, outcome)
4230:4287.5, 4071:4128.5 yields 1.19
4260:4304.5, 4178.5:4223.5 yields 0.96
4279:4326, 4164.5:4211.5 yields 0.92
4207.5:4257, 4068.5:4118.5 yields 1.24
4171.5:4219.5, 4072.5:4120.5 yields 1.27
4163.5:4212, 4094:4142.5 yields 1.23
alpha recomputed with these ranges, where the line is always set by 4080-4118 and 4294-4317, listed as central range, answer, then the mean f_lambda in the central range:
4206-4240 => -0.18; 11.9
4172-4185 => -0.21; 11.7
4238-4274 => -0.11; 11.6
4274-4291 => -0.07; 11.5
